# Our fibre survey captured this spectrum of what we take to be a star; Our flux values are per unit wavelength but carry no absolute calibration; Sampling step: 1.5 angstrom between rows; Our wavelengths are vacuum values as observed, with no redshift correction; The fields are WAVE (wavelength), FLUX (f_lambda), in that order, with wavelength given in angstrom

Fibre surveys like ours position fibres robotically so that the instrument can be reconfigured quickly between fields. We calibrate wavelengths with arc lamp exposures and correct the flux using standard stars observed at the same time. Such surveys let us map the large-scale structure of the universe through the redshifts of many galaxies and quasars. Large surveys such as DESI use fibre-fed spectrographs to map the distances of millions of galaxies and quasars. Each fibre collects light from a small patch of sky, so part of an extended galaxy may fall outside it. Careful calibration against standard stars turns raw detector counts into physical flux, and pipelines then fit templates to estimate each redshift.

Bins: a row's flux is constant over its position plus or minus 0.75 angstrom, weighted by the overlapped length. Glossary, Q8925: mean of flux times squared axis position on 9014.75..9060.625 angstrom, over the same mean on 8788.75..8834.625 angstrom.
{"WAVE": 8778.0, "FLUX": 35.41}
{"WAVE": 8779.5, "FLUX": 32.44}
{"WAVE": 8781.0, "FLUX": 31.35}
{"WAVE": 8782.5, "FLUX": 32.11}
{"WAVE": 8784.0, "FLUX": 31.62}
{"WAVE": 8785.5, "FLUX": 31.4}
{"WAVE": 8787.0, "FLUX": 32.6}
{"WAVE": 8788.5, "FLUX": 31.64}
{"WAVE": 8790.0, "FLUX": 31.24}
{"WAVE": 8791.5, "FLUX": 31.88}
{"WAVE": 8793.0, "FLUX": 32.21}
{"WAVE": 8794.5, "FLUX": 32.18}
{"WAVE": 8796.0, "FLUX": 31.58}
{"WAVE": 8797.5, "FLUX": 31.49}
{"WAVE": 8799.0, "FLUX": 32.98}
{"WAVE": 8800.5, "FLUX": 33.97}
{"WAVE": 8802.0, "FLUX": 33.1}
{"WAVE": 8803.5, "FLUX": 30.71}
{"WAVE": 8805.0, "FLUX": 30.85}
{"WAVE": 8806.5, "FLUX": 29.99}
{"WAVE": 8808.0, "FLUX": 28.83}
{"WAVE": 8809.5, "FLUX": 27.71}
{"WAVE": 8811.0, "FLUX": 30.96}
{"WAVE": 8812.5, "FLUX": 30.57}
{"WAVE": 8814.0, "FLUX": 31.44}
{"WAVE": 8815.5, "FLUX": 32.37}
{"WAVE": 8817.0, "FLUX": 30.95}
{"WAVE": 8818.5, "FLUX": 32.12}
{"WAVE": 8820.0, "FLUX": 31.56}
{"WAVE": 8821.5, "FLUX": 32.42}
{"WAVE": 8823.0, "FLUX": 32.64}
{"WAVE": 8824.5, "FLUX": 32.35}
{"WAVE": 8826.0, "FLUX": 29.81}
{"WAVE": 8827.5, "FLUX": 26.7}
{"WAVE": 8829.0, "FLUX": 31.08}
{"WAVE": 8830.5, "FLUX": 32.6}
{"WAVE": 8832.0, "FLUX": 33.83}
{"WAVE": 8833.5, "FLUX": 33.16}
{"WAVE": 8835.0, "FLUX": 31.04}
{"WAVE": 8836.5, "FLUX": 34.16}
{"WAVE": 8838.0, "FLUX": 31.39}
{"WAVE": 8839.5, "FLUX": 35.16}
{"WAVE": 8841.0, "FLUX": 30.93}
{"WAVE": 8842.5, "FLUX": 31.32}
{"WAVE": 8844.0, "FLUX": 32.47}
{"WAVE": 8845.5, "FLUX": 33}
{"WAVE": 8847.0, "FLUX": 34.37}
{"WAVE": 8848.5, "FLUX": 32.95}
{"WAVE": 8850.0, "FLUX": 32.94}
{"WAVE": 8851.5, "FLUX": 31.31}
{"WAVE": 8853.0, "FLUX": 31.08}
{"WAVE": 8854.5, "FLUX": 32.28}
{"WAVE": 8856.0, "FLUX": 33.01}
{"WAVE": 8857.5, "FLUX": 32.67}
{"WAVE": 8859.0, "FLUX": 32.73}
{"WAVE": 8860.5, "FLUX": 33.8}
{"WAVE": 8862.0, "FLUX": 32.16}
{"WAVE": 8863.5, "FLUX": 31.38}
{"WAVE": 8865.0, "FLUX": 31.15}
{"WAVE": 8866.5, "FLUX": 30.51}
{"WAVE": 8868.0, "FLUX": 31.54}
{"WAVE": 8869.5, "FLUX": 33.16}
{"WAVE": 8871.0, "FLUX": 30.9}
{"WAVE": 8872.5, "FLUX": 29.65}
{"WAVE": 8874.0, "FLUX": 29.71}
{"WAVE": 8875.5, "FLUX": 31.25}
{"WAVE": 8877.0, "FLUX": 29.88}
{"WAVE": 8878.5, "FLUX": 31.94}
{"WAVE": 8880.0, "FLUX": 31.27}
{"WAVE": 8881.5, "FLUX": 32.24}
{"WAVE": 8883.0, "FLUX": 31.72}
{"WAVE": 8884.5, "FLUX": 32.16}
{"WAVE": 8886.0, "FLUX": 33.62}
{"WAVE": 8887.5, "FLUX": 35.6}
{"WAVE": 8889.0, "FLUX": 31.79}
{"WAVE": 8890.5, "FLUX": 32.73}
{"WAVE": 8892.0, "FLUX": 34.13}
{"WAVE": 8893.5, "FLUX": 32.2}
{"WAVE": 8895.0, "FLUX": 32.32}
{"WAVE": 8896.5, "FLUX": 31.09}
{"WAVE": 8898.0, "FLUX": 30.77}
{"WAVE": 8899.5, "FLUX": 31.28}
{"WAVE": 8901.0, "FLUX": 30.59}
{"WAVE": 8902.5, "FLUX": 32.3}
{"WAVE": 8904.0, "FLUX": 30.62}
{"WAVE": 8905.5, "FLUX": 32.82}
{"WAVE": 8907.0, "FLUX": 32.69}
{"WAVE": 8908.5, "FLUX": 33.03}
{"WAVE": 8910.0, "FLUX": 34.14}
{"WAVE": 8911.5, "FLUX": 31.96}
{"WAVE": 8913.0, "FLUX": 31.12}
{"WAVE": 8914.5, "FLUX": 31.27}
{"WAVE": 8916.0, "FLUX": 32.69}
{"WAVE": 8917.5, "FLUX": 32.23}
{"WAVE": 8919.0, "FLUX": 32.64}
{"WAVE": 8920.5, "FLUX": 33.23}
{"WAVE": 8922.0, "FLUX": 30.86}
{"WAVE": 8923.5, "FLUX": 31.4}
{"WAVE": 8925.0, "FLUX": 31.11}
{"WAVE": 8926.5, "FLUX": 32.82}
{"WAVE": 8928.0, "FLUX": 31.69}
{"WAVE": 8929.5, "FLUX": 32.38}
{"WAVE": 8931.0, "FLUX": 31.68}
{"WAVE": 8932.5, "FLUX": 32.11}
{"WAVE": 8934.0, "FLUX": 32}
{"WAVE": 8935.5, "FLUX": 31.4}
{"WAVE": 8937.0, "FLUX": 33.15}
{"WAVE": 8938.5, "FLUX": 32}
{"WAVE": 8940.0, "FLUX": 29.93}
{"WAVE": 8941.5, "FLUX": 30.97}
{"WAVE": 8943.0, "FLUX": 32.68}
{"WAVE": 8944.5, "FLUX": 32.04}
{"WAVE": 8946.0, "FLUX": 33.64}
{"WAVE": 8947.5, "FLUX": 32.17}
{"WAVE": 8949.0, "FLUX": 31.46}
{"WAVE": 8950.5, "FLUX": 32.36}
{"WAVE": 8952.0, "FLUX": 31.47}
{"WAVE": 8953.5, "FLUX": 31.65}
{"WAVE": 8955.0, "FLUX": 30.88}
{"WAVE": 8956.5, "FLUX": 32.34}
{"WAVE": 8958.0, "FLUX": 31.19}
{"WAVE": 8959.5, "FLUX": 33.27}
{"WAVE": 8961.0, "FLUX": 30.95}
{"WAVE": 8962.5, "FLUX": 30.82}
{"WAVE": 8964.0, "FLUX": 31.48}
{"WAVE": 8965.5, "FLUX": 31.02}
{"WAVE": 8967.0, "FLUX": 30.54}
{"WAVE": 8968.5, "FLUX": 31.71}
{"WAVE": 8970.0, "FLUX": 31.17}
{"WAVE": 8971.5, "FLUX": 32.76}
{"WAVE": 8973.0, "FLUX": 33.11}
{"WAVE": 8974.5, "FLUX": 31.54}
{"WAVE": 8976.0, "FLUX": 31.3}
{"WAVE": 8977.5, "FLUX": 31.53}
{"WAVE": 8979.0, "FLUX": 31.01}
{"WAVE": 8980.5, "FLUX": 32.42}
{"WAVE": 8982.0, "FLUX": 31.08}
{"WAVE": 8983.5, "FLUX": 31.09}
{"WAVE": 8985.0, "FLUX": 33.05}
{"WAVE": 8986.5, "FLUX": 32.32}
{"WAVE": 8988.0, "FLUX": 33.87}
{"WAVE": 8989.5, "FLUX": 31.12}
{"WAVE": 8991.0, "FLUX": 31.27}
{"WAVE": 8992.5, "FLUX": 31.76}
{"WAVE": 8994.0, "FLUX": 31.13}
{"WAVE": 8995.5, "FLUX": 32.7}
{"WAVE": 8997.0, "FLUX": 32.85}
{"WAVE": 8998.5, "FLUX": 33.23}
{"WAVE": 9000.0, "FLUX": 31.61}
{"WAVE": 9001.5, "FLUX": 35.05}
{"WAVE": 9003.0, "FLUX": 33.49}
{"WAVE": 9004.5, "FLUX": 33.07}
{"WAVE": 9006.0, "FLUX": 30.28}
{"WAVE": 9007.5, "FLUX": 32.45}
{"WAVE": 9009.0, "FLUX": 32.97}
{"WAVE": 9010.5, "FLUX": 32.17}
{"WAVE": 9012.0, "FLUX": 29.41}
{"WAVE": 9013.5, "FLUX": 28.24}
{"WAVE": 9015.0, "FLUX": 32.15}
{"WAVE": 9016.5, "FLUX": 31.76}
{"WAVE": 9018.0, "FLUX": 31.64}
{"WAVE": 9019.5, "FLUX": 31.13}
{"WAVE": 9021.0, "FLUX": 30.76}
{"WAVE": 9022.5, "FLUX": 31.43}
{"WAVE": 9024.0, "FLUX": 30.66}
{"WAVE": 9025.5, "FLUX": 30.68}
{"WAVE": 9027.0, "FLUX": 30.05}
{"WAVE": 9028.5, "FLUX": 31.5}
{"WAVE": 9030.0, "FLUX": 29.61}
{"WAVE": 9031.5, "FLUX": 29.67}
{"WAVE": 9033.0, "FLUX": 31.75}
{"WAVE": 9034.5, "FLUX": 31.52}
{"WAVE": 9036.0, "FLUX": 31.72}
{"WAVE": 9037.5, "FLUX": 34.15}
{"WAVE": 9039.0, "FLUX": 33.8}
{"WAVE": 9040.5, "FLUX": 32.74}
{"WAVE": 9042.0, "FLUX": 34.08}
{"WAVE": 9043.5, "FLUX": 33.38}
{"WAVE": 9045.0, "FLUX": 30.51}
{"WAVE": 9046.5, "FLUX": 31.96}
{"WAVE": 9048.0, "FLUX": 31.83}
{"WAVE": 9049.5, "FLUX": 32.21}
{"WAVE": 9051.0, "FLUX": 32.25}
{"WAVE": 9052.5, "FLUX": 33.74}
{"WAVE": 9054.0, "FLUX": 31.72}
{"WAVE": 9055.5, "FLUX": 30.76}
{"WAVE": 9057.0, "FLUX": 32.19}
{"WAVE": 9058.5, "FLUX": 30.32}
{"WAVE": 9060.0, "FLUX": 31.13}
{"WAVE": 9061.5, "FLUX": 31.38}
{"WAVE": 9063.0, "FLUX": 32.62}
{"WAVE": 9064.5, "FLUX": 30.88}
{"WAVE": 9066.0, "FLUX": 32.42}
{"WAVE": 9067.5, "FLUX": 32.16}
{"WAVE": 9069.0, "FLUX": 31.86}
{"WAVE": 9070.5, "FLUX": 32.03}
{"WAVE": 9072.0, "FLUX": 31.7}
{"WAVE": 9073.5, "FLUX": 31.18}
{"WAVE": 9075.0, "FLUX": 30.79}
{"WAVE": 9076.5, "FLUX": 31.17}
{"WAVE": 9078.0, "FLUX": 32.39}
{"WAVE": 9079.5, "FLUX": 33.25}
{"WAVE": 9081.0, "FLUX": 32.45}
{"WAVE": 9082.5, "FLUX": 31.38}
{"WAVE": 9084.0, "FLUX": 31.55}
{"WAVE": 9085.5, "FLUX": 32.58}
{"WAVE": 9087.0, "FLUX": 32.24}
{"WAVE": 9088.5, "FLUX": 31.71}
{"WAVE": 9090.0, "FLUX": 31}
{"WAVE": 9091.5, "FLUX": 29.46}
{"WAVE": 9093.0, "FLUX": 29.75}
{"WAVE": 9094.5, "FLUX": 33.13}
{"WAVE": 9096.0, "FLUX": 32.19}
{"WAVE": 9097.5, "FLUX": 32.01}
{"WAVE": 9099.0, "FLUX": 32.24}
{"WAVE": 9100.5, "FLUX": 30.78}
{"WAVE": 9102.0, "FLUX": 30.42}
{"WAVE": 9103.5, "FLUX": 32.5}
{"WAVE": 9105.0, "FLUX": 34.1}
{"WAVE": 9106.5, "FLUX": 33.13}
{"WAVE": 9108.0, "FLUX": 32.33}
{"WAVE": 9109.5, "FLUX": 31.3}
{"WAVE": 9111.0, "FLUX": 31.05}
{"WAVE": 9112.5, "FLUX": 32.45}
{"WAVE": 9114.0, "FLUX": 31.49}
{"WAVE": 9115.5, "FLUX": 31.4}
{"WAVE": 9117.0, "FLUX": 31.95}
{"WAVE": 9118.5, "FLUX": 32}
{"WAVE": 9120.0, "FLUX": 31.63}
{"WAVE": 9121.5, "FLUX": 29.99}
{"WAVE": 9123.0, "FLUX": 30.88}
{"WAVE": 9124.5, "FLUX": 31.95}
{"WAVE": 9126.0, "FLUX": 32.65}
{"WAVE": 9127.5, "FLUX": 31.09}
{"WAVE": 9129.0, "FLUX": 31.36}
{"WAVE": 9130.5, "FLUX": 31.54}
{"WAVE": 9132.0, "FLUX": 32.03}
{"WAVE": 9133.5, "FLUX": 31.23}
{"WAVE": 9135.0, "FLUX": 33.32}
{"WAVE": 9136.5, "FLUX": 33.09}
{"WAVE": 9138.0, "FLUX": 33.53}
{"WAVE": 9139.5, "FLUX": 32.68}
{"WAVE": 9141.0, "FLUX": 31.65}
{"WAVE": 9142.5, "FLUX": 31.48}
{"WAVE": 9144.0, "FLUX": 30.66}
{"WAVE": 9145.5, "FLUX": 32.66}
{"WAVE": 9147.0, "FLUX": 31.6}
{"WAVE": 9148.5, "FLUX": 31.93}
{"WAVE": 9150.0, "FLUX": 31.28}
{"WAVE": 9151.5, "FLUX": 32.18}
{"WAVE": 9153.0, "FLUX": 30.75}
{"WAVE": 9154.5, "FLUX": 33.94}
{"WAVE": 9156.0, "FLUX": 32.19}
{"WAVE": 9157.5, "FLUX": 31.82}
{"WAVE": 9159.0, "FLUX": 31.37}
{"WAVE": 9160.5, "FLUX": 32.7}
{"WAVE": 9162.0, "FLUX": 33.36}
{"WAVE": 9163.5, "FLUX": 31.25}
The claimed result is 1.06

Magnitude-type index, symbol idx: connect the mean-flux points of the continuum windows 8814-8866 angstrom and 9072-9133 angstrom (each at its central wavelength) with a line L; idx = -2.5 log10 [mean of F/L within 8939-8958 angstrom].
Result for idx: 0.01 mag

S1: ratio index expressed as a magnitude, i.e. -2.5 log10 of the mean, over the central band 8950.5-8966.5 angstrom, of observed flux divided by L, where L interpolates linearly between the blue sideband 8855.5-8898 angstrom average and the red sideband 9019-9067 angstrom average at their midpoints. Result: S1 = 0.01 mag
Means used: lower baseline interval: 32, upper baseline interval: 31.7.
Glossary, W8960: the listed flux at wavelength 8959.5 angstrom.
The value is 33.27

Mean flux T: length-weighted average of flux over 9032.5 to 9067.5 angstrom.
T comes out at 32.1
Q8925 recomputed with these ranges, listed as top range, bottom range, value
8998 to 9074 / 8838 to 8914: 1.03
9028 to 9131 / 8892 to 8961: 1.03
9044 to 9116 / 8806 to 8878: 1.06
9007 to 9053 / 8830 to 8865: 1.01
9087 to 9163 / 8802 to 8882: 1.07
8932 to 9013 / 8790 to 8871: 1.03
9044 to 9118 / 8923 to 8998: 1.03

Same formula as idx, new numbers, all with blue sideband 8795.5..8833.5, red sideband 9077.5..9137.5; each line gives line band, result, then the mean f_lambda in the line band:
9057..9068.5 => 0.01 mag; 31.6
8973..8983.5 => 0.00 mag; 31.6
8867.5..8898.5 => -0.02 mag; 31.9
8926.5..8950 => -0.02 mag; 32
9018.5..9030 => 0.03 mag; 30.8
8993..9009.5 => -0.03 mag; 32.6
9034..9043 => -0.04 mag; 33.1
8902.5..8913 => -0.03 mag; 32.4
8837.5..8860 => -0.04 mag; 32.5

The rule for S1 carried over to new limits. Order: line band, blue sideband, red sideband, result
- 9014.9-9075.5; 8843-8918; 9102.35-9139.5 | 0.01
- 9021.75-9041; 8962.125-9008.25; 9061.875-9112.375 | 0.02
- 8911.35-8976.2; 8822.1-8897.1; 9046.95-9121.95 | 0.00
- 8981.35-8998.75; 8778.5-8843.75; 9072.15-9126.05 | -0.01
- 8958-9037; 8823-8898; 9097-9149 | 0.01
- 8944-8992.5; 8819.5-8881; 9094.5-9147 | 0.00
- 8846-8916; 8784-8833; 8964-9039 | -0.02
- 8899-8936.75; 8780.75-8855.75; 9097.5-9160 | -0.01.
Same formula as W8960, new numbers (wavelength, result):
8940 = 29.93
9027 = 30.05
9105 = 34.1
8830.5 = 32.6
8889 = 31.79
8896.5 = 31.09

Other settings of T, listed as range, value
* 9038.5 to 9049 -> 32.6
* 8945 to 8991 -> 31.8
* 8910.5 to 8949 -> 32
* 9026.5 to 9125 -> 31.8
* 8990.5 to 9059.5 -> 31.8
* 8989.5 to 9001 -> 32.1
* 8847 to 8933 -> 32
